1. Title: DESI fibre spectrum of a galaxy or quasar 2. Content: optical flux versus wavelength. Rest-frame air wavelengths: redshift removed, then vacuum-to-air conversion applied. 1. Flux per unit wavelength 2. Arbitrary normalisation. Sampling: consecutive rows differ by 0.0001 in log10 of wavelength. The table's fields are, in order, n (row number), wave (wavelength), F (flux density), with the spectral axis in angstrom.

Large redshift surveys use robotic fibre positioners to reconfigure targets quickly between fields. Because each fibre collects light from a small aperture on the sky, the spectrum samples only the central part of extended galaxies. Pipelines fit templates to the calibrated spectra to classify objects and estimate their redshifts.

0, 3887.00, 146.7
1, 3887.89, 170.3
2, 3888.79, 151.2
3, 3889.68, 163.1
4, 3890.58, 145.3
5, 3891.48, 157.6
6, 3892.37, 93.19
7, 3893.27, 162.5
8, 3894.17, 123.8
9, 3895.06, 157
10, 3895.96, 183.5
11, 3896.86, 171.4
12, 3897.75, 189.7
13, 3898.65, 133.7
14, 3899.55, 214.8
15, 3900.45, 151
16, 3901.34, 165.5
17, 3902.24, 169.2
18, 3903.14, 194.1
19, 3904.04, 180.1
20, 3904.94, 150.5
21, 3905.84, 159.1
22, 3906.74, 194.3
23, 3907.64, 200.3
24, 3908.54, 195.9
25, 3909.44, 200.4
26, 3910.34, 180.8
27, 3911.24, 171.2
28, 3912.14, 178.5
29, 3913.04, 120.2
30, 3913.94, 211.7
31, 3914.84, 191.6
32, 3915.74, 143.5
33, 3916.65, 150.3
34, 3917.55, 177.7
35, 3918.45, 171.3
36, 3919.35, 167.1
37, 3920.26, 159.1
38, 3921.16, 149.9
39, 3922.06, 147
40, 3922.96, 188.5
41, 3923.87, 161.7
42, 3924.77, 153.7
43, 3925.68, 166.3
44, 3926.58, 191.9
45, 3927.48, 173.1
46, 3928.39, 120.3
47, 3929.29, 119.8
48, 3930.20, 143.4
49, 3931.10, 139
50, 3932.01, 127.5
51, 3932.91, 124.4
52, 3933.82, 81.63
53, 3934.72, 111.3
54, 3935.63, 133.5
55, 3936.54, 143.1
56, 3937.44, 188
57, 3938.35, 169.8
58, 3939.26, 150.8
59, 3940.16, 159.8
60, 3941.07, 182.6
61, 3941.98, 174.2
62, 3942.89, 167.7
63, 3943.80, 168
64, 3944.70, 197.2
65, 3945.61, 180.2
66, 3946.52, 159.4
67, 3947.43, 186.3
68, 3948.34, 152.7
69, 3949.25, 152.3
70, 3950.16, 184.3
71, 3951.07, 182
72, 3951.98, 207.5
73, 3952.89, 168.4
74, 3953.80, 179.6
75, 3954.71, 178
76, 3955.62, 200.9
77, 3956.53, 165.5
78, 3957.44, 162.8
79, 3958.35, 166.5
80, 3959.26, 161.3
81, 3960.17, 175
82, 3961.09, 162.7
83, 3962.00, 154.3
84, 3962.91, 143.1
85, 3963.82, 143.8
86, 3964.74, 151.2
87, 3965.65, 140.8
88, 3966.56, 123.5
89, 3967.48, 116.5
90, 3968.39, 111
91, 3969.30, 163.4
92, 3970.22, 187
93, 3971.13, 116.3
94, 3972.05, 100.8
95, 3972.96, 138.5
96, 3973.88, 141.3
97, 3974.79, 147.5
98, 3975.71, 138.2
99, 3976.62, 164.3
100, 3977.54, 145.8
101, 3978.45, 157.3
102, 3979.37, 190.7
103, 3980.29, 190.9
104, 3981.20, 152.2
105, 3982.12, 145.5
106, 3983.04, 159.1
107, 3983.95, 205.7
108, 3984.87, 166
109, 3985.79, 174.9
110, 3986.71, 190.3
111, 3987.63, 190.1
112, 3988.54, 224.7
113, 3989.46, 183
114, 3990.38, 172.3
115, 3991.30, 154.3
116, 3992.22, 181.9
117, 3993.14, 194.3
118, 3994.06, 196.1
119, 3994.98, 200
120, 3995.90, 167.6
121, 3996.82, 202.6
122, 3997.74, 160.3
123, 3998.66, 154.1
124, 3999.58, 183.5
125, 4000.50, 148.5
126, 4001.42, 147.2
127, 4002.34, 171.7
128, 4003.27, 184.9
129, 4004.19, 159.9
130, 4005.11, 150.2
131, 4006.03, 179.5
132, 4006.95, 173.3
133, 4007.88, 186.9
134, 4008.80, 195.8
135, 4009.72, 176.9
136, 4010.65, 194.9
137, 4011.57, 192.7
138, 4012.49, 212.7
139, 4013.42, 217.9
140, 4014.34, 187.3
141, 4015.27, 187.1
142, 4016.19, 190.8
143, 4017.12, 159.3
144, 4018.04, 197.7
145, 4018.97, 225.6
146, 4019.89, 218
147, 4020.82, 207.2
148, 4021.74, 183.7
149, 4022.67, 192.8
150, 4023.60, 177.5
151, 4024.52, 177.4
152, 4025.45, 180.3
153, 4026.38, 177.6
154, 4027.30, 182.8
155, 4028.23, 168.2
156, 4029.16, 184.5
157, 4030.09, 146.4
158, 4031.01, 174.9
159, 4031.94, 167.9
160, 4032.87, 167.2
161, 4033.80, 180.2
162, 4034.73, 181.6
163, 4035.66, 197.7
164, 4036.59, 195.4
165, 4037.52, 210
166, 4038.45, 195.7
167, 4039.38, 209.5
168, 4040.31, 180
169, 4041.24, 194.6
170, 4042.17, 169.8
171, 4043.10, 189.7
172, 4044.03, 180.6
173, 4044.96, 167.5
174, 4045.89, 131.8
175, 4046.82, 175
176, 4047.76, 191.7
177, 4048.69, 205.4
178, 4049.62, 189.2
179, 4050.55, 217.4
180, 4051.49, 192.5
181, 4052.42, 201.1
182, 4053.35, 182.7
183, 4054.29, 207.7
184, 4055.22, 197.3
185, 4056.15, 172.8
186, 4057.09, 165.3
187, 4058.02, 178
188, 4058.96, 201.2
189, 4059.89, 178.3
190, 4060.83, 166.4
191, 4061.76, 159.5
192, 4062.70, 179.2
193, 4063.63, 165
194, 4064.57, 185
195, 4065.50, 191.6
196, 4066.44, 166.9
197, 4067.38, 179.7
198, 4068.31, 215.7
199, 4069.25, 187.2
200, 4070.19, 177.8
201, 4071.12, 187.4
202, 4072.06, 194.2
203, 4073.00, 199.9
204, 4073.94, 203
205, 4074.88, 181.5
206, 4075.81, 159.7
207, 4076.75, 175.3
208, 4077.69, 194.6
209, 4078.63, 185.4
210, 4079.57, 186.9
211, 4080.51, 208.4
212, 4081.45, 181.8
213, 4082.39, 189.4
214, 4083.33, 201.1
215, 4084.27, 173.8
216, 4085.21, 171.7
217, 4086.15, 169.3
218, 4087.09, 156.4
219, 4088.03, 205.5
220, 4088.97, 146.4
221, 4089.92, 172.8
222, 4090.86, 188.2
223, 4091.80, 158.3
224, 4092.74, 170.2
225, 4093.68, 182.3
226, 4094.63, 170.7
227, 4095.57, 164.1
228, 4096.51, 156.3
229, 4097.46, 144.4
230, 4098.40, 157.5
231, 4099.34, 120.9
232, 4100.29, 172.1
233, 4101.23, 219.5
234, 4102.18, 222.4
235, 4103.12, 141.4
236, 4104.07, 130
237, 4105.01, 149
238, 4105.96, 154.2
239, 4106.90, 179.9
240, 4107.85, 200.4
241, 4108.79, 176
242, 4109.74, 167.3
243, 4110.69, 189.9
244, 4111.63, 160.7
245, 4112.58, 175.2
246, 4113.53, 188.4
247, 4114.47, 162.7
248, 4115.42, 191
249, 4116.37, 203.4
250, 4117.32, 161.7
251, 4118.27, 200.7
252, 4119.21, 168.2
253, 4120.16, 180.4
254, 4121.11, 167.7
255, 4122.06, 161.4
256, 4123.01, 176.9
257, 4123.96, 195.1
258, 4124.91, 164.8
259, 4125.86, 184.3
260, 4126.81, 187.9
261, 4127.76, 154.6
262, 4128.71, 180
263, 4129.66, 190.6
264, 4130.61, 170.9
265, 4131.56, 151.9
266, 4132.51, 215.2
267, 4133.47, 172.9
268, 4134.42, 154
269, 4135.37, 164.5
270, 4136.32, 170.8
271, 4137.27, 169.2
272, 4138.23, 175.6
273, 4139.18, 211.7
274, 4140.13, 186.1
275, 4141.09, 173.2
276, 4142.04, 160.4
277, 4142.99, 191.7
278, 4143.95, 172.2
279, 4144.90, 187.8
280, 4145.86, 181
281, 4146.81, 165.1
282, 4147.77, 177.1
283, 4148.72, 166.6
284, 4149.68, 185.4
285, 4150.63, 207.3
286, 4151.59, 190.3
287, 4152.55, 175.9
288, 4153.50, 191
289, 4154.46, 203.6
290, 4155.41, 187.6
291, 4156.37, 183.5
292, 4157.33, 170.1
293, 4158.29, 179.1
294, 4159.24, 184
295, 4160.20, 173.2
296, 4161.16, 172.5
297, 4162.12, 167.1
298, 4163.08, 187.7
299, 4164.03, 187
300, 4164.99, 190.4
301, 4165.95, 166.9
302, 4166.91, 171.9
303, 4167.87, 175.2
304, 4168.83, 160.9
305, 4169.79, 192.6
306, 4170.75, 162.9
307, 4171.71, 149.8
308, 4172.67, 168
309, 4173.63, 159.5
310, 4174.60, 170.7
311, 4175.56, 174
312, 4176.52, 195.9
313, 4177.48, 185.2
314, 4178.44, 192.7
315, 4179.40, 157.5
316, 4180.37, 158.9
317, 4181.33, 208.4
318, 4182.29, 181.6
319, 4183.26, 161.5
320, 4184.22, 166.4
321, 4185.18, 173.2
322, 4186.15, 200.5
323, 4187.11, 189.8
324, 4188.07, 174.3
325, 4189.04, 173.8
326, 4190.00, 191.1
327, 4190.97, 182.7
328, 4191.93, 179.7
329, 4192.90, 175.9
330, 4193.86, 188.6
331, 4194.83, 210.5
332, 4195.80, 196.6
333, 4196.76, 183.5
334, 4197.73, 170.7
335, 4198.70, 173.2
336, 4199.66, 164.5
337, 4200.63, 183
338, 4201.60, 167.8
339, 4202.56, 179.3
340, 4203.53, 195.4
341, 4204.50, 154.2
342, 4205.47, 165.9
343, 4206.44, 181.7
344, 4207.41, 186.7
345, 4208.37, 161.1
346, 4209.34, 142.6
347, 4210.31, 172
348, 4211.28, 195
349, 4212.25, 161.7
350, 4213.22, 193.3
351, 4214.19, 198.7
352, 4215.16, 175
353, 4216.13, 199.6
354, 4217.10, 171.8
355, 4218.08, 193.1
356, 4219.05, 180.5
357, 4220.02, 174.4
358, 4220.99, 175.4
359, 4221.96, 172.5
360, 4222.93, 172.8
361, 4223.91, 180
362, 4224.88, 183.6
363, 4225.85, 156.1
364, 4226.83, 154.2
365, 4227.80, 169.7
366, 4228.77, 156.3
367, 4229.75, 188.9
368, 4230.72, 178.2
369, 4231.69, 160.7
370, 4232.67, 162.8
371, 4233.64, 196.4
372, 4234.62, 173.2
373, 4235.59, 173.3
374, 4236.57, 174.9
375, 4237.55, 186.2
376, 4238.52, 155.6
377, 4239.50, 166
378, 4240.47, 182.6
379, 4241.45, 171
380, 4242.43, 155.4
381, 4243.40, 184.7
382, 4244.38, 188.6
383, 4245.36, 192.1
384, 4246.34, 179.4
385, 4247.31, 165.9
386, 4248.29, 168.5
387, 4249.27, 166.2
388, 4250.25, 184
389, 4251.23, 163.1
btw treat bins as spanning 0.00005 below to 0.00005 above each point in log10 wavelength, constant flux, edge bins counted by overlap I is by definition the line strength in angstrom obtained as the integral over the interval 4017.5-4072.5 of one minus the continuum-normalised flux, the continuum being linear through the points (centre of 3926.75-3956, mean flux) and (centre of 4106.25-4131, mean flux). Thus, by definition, -4.7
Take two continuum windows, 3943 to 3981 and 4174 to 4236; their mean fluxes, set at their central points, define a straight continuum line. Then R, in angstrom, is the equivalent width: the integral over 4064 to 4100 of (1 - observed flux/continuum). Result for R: -2.0 angstrom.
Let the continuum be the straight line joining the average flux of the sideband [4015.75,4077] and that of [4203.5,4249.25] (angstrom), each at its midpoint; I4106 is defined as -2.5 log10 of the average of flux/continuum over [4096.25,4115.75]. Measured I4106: 0.074 mag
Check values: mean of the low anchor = 185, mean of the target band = 169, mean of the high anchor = 175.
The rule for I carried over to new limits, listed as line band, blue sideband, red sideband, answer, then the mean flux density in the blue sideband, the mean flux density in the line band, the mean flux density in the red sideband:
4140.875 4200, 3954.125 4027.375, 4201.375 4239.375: -1.7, 172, 179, 175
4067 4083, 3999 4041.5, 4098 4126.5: -1.0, 184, 189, 174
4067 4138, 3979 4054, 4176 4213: 1.7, 183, 177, 179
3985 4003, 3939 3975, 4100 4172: -1.6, 160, 179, 178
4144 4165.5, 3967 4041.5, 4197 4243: -0.9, 176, 182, 174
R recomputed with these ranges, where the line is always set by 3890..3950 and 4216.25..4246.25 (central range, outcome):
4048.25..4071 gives -2.48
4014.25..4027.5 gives -1.90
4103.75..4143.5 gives -1.26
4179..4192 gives -0.44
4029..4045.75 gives -1.53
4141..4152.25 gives -0.58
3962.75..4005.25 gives 0.49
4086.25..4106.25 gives 0.37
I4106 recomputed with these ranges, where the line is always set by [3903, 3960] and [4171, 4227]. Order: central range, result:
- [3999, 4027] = -0.10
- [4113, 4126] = -0.03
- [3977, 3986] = -0.01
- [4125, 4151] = -0.02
